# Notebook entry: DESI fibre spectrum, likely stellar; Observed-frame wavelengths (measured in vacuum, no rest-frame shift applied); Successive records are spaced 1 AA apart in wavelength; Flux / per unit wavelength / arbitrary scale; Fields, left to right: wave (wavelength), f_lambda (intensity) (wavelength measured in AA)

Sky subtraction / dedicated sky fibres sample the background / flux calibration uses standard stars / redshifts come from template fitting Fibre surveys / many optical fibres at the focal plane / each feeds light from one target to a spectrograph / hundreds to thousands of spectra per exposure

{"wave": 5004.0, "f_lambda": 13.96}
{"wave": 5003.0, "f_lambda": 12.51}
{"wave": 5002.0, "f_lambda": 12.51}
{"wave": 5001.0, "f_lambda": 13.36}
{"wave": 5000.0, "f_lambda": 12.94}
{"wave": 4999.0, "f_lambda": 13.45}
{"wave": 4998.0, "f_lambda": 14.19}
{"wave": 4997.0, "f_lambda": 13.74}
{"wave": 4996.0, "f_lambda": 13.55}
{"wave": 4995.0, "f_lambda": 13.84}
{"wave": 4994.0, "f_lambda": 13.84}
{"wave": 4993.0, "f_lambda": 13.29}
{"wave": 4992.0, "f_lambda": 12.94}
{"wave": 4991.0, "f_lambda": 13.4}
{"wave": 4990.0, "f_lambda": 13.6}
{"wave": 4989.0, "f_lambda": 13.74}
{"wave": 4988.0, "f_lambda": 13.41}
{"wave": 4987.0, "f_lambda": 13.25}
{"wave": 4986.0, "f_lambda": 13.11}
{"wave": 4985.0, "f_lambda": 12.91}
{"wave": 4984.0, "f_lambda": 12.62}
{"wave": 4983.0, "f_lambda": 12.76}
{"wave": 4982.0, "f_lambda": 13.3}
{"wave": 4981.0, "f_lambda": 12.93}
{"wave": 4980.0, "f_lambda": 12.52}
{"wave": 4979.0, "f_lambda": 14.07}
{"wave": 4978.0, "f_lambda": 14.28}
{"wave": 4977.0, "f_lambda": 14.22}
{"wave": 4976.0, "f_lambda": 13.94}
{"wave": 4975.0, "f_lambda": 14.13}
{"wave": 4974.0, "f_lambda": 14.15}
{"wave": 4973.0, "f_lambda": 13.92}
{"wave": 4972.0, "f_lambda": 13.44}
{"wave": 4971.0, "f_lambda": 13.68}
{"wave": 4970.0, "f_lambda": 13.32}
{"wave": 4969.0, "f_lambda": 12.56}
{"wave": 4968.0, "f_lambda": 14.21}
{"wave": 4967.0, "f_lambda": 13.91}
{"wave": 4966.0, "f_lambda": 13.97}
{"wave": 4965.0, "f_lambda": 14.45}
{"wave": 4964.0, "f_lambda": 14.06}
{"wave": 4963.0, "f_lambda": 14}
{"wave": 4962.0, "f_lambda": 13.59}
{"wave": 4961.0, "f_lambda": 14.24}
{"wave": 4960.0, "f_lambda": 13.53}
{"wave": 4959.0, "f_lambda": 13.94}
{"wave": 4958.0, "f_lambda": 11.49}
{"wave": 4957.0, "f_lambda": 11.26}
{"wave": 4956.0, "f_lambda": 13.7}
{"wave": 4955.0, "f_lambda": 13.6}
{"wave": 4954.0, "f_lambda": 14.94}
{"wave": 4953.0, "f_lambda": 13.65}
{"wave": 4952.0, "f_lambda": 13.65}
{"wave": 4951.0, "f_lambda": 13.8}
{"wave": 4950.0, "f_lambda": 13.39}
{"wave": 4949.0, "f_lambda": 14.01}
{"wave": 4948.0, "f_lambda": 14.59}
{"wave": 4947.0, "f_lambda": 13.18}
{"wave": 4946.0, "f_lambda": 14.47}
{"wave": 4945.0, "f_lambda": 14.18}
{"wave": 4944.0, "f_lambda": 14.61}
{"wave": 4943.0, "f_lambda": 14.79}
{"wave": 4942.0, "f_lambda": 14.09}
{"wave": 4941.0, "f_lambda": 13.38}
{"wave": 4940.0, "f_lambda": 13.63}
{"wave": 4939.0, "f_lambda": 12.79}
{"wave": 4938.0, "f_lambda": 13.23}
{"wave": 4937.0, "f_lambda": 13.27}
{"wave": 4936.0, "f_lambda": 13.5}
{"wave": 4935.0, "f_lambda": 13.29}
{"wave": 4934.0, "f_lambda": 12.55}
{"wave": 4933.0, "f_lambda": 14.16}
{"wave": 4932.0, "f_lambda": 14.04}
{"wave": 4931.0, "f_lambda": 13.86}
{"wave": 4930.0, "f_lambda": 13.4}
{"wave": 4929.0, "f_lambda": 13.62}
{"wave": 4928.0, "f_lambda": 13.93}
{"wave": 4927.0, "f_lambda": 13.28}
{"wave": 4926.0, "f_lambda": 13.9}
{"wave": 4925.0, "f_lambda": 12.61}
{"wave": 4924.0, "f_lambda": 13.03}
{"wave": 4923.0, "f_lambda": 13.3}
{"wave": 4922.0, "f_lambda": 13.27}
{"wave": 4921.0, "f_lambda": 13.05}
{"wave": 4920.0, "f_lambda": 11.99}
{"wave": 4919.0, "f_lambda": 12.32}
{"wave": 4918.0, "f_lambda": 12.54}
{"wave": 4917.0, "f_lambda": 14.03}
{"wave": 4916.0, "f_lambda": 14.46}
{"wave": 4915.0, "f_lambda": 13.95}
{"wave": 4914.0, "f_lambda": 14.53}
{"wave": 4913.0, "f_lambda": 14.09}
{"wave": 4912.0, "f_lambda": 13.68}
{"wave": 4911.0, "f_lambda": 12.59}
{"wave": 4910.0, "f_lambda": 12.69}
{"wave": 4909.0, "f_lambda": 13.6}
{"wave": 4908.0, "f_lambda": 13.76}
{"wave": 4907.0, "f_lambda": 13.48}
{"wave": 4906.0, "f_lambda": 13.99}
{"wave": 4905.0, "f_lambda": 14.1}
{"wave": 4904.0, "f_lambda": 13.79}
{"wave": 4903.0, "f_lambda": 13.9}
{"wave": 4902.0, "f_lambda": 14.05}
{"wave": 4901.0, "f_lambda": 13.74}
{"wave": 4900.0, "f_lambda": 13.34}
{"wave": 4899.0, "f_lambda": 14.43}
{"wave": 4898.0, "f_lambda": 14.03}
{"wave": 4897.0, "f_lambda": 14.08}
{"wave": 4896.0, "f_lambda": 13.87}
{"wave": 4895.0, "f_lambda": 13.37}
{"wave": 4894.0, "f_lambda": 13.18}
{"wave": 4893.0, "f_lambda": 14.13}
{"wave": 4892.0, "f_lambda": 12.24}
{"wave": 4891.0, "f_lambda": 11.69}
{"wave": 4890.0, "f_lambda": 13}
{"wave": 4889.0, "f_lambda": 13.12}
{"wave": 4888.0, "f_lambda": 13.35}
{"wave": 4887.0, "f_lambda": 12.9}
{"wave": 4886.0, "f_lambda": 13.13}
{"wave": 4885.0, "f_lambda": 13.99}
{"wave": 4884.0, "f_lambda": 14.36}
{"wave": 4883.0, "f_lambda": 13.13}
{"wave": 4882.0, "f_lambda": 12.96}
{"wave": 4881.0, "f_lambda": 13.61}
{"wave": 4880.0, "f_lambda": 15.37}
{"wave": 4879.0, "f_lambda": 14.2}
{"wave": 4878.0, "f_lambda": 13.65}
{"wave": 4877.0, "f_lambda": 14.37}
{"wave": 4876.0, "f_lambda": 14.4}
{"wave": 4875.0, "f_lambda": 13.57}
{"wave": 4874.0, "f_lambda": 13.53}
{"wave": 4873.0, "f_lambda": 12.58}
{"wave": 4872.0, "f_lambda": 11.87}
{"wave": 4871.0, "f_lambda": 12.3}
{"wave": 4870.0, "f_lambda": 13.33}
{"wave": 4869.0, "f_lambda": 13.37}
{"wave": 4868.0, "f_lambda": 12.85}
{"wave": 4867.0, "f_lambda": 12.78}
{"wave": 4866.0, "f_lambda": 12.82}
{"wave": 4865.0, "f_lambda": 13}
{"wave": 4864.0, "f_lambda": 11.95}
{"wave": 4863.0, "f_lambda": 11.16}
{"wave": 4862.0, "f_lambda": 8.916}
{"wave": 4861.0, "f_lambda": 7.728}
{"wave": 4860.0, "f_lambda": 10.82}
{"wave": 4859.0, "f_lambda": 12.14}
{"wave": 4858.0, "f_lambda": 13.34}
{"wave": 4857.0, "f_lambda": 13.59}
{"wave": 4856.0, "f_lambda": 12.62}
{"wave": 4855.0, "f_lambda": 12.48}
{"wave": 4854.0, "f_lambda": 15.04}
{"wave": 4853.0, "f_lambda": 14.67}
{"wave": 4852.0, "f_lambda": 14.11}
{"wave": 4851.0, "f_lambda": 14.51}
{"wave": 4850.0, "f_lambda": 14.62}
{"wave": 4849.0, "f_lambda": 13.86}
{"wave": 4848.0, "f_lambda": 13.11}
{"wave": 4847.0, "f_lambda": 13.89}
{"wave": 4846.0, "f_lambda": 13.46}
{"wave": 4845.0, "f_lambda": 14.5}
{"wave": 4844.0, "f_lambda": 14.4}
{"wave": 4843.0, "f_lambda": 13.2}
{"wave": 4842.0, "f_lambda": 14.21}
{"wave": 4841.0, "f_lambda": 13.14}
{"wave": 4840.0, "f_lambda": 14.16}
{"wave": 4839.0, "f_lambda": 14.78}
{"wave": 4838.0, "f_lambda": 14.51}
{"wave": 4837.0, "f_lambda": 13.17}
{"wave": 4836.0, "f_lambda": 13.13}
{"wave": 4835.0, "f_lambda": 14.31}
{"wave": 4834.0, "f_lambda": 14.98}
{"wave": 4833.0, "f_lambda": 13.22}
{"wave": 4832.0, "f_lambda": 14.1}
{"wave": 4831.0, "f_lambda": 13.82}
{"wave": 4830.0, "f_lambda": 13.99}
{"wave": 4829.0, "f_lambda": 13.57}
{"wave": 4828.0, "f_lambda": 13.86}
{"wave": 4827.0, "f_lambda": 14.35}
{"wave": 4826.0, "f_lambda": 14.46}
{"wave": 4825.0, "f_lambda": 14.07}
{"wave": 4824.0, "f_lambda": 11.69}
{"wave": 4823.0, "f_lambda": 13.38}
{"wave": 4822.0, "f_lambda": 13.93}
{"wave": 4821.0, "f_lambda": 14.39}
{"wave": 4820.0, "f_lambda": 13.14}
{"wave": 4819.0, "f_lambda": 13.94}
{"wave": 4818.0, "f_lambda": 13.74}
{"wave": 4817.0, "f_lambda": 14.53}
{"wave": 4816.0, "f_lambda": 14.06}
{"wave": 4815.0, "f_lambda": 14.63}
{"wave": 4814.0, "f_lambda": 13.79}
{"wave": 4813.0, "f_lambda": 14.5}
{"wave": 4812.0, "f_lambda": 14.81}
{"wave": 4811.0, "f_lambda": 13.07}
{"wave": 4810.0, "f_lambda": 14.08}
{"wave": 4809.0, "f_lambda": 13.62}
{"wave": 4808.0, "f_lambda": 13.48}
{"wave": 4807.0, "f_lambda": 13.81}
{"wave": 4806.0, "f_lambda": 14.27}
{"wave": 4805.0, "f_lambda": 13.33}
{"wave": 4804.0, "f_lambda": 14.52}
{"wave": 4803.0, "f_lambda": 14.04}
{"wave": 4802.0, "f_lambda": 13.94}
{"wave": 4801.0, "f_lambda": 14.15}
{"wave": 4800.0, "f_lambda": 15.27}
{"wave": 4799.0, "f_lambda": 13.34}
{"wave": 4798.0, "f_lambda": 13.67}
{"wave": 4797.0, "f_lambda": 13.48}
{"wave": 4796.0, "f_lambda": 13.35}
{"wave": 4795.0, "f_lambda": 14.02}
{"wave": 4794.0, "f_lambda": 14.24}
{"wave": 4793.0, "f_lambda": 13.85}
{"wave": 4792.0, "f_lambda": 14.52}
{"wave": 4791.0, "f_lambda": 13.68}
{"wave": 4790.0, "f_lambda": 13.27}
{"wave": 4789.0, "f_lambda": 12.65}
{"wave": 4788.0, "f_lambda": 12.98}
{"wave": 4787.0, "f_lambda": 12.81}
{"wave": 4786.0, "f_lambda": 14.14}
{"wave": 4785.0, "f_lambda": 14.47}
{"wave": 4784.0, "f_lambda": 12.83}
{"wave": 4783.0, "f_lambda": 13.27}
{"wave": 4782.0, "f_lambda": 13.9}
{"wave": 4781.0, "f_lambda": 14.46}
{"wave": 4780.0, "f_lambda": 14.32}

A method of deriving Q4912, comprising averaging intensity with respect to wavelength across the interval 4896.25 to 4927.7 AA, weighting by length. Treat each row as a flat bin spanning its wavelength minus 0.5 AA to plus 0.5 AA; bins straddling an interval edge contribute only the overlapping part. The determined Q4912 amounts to 13.5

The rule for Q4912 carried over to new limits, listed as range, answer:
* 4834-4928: 13.4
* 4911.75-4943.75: 13.5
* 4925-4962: 13.6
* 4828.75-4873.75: 13.2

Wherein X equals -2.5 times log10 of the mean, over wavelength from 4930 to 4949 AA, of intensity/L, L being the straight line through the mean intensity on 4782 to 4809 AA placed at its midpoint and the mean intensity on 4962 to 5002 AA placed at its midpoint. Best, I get -0.01 mag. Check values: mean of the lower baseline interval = 13.7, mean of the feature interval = 13.8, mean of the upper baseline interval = 13.6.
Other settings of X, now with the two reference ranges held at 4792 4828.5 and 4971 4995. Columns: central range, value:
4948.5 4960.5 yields 0.01 mag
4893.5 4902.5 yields -0.01 mag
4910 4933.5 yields 0.02 mag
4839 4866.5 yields 0.06 mag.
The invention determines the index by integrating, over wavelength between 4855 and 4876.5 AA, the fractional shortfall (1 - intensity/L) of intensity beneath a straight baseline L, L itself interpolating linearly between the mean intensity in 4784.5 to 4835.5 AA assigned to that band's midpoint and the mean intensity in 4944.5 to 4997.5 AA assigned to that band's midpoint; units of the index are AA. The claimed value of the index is 2.26 AA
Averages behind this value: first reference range 13.9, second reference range 13.6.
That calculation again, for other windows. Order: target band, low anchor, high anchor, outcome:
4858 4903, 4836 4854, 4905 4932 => 2.34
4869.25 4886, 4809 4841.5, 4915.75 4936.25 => 0.06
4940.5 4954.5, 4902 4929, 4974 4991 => -0.62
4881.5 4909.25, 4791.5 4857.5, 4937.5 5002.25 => 0.47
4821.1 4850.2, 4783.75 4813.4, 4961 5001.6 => -0.20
